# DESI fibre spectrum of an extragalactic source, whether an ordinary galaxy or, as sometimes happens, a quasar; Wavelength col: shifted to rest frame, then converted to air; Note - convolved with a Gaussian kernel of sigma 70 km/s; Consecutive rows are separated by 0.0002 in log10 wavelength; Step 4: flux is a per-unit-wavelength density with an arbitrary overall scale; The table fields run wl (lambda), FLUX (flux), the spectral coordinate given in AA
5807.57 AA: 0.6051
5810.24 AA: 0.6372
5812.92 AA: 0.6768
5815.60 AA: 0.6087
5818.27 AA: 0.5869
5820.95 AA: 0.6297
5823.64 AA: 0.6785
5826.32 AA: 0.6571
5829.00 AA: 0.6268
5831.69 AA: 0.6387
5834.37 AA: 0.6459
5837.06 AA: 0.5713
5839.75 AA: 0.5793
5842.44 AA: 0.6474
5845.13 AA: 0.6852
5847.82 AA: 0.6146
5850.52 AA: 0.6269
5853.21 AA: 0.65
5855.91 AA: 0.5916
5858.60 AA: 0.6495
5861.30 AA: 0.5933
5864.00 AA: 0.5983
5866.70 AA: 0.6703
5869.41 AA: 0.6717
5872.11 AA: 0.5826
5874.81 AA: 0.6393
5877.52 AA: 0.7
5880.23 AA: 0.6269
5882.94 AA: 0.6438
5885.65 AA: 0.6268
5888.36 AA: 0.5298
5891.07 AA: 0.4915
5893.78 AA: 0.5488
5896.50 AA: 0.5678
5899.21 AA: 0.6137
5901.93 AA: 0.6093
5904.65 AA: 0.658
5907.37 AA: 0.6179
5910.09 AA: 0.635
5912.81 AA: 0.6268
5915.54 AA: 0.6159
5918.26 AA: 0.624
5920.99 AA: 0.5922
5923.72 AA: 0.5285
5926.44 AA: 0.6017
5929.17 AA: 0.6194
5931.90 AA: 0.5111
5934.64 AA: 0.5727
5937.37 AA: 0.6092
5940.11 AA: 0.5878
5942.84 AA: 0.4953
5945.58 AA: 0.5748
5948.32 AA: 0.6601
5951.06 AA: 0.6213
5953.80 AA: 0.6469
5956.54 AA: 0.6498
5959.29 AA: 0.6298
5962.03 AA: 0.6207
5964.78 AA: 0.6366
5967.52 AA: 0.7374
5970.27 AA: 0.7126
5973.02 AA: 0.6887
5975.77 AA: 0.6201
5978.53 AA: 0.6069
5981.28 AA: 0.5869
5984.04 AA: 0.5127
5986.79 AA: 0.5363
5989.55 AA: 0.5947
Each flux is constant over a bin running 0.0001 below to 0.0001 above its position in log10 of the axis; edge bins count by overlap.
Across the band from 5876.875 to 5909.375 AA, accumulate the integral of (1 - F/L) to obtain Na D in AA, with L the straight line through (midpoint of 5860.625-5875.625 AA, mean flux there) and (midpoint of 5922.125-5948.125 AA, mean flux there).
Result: 0.25 AA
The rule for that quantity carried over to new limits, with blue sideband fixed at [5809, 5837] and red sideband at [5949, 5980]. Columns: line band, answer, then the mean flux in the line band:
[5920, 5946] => 3.2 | 0.569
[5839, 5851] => 0.1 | 0.633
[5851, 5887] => 0.4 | 0.634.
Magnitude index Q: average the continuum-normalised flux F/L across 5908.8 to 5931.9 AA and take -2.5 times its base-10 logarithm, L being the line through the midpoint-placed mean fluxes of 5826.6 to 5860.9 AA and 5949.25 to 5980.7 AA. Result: 0.07 mag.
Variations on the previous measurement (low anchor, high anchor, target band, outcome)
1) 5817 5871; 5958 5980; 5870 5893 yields 0.06 mag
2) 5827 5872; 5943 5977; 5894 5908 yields 0.05 mag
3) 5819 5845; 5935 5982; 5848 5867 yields 0.01 mag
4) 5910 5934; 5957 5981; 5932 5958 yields 0.04 mag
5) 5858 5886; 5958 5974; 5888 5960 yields 0.11 mag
